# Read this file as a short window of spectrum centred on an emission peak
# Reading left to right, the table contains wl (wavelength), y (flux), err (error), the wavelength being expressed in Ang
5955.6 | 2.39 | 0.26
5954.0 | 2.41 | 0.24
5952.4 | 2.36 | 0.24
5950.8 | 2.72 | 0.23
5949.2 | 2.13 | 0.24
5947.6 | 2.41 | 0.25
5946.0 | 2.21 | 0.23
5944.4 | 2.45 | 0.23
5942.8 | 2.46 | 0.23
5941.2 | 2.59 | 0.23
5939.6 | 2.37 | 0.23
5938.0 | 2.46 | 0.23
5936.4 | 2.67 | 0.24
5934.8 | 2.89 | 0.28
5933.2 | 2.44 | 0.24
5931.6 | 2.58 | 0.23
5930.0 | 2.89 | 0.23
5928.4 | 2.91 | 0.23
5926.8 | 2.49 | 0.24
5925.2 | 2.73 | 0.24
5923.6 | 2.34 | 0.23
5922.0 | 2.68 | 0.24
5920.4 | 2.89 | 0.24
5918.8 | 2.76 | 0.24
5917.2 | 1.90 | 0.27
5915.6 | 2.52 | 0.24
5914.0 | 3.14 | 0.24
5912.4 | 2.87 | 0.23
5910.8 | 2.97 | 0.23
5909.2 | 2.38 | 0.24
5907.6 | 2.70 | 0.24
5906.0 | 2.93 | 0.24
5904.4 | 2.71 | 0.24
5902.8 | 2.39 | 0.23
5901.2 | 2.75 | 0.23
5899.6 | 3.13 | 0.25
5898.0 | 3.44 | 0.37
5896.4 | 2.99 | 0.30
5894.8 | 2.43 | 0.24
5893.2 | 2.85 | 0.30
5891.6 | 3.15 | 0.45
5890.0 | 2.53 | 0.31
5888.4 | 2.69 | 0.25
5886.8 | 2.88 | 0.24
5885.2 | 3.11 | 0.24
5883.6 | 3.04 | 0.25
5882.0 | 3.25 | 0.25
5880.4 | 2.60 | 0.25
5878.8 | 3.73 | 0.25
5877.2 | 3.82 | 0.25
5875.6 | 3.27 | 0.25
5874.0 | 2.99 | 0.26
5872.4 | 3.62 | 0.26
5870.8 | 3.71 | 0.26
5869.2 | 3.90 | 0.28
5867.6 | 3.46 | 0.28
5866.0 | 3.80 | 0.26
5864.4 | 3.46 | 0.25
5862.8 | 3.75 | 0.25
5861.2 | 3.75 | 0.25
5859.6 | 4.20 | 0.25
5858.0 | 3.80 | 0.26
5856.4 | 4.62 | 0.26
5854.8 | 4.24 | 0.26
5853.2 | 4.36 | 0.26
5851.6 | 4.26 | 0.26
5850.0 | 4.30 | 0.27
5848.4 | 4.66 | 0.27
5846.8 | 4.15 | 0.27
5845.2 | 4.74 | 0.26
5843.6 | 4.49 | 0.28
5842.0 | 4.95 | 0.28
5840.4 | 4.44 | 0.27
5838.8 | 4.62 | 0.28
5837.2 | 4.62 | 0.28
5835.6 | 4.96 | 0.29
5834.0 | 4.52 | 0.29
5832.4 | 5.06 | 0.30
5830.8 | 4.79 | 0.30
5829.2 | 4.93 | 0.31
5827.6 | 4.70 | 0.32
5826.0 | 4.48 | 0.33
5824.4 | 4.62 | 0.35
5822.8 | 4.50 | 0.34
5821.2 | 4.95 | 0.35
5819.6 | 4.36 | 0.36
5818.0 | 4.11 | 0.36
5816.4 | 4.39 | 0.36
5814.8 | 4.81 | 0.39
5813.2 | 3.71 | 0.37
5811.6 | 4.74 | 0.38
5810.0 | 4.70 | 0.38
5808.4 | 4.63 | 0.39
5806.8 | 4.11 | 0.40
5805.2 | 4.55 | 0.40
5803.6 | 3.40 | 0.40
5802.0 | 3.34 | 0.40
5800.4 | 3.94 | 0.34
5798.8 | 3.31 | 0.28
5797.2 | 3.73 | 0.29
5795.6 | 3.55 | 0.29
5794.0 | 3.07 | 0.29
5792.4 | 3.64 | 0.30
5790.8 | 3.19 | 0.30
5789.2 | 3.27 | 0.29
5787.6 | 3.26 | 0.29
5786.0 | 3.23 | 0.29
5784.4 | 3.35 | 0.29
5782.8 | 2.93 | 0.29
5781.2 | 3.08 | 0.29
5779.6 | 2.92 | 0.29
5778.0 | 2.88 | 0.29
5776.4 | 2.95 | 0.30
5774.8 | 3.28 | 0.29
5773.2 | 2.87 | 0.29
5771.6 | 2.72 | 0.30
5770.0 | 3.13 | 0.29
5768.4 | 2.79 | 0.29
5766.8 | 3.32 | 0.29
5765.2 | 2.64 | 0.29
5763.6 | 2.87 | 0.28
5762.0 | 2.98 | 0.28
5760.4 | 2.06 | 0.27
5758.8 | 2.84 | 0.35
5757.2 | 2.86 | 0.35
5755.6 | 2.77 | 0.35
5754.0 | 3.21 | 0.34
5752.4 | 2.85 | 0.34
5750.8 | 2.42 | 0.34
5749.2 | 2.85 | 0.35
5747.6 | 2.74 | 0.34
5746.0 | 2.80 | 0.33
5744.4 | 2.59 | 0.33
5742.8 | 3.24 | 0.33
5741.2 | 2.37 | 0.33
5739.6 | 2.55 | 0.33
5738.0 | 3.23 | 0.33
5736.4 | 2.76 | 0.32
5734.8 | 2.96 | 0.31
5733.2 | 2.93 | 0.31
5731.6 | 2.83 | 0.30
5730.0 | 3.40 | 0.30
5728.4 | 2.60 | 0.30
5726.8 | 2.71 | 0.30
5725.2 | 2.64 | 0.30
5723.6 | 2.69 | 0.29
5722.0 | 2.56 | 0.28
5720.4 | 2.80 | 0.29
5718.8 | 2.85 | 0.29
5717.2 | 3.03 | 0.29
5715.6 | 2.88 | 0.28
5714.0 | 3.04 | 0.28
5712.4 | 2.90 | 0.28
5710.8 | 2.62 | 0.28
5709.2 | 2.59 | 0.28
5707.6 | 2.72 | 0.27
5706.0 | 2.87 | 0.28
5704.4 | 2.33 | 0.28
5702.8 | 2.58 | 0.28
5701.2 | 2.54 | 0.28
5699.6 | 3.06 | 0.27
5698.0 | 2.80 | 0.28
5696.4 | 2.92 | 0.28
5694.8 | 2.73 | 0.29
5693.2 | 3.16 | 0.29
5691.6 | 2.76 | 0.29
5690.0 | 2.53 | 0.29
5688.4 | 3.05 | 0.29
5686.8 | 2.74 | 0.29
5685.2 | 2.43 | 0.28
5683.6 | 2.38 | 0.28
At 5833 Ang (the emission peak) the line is Mg II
